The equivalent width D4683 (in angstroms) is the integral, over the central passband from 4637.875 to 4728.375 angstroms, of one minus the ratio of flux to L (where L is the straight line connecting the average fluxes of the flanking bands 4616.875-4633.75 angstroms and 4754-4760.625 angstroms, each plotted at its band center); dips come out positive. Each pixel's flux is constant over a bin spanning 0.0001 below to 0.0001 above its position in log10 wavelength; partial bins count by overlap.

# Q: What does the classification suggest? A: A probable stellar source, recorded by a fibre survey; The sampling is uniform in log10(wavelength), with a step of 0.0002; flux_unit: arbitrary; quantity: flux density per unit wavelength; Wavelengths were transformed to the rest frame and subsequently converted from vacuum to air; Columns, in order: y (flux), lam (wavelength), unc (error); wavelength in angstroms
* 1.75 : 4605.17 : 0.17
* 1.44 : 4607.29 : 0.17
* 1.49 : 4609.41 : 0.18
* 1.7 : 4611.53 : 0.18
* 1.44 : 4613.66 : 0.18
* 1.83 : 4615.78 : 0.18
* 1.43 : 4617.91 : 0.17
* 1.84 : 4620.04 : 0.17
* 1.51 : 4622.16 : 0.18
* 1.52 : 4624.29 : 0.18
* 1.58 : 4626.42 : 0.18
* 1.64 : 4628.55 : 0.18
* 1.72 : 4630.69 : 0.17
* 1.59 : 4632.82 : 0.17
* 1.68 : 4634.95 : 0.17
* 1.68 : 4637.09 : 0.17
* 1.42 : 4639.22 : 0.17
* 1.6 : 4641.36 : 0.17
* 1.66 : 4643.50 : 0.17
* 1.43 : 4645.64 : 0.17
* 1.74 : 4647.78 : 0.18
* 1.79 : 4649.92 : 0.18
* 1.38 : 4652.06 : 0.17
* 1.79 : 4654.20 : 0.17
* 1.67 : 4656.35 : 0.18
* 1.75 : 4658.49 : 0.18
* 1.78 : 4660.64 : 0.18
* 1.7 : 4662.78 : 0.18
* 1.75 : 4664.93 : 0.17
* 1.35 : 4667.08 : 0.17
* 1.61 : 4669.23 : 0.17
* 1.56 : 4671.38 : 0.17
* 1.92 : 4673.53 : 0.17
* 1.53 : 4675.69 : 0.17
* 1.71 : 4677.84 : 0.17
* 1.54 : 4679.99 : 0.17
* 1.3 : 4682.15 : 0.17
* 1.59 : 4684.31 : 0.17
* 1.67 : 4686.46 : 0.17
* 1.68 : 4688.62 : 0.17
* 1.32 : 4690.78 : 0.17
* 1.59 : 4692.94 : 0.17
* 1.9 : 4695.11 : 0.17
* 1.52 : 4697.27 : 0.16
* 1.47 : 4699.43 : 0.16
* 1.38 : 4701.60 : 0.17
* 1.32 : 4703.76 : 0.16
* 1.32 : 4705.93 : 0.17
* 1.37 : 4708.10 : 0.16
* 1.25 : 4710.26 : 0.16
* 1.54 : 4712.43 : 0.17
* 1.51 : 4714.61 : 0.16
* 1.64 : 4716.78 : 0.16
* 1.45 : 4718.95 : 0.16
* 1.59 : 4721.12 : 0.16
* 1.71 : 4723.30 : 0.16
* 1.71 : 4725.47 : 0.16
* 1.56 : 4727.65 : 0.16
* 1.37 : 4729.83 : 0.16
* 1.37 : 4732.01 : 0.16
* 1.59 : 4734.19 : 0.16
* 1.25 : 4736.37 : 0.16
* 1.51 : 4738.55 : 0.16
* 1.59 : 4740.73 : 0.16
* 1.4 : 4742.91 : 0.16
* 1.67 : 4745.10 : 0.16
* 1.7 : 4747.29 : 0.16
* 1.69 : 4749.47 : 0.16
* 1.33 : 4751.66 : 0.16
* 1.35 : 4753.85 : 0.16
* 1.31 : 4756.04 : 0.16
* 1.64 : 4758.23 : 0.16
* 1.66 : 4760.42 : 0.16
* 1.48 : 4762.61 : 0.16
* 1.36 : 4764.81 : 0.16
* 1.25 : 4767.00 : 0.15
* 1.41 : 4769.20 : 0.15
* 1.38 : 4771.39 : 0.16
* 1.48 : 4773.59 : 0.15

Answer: -1.0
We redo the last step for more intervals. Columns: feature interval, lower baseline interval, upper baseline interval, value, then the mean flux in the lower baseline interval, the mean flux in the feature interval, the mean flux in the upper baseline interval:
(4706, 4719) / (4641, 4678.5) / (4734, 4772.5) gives 0.8 angstroms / 1.65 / 1.45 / 1.47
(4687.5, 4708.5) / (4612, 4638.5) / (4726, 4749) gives 0.8 angstroms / 1.62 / 1.49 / 1.51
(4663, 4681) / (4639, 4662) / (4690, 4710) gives -0.7 angstroms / 1.65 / 1.63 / 1.46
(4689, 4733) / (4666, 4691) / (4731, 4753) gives 1.2 angstroms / 1.57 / 1.5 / 1.51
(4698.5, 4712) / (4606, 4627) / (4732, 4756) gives 1.4 angstroms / 1.58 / 1.36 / 1.49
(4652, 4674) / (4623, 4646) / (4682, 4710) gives -1.7 angstroms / 1.6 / 1.67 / 1.49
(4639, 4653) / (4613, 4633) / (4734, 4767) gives 0.1 angstroms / 1.61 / 1.59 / 1.49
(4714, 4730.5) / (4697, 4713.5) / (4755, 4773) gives -2.0 angstroms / 1.39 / 1.57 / 1.44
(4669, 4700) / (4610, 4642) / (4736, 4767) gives -0.8 angstroms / 1.61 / 1.6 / 1.49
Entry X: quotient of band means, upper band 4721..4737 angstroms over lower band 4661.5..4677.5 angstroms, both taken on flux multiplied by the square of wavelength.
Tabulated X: 0.95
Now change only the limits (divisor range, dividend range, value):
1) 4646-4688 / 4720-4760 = 0.96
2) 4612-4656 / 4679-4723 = 0.96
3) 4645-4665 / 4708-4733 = 0.93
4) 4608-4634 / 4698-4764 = 0.97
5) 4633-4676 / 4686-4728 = 0.95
